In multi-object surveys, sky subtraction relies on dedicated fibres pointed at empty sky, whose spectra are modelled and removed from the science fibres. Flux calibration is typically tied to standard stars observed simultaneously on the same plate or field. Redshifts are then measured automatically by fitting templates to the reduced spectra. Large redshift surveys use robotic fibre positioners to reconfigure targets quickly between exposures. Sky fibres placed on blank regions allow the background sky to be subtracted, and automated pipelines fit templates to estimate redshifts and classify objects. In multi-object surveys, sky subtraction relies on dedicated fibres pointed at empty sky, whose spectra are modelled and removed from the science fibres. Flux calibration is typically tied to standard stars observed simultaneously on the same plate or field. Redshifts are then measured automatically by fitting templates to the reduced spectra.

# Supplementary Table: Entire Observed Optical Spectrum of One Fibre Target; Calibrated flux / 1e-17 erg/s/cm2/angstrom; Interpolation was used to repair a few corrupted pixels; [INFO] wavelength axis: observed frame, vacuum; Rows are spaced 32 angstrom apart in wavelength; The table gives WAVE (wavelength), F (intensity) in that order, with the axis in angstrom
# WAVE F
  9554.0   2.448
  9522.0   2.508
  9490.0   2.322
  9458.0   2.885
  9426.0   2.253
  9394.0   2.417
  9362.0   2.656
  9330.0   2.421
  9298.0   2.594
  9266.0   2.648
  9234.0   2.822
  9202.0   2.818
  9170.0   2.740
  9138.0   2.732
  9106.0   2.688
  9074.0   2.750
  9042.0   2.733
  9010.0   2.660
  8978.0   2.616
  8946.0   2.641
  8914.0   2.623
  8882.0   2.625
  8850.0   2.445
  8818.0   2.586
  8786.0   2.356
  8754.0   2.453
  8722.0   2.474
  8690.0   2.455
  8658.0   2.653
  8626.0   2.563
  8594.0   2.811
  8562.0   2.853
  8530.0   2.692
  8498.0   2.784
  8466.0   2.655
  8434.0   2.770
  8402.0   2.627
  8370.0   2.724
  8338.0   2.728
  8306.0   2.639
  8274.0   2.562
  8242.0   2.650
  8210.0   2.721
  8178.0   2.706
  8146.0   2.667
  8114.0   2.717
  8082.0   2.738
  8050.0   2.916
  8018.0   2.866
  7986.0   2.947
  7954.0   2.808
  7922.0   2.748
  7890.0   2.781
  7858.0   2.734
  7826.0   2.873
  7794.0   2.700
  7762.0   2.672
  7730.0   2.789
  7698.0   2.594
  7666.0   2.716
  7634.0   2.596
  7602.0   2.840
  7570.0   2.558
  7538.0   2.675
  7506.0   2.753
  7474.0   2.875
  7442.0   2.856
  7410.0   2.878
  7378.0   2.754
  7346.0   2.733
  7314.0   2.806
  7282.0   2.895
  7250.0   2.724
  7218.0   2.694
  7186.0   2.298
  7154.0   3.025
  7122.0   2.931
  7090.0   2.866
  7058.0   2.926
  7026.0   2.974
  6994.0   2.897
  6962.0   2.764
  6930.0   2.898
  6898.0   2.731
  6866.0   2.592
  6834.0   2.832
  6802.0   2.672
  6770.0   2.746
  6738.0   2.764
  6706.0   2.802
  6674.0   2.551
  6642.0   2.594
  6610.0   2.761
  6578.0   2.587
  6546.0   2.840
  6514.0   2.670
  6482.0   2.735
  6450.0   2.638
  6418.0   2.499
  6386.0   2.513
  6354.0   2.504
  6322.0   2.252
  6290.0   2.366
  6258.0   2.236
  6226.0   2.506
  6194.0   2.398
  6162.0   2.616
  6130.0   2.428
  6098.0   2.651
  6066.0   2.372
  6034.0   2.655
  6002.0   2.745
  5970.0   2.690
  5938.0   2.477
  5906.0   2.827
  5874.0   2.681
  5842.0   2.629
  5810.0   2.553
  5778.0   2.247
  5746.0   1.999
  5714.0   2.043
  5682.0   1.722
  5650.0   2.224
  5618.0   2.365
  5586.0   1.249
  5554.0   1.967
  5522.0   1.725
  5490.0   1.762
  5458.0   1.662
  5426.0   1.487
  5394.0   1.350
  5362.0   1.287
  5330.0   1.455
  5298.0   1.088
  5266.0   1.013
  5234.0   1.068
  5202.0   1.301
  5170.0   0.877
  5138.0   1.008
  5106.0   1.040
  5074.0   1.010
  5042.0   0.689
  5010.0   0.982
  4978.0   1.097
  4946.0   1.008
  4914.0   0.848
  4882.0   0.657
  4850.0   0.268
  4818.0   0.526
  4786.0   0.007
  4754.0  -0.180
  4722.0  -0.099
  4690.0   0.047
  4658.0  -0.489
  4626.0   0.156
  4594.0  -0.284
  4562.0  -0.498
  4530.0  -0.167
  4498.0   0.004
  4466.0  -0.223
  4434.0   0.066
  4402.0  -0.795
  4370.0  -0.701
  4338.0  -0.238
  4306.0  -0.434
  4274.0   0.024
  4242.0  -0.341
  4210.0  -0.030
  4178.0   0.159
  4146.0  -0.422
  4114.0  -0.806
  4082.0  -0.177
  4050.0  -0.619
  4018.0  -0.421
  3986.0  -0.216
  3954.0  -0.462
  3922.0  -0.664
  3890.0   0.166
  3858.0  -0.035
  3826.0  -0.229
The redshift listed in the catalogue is 0.219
